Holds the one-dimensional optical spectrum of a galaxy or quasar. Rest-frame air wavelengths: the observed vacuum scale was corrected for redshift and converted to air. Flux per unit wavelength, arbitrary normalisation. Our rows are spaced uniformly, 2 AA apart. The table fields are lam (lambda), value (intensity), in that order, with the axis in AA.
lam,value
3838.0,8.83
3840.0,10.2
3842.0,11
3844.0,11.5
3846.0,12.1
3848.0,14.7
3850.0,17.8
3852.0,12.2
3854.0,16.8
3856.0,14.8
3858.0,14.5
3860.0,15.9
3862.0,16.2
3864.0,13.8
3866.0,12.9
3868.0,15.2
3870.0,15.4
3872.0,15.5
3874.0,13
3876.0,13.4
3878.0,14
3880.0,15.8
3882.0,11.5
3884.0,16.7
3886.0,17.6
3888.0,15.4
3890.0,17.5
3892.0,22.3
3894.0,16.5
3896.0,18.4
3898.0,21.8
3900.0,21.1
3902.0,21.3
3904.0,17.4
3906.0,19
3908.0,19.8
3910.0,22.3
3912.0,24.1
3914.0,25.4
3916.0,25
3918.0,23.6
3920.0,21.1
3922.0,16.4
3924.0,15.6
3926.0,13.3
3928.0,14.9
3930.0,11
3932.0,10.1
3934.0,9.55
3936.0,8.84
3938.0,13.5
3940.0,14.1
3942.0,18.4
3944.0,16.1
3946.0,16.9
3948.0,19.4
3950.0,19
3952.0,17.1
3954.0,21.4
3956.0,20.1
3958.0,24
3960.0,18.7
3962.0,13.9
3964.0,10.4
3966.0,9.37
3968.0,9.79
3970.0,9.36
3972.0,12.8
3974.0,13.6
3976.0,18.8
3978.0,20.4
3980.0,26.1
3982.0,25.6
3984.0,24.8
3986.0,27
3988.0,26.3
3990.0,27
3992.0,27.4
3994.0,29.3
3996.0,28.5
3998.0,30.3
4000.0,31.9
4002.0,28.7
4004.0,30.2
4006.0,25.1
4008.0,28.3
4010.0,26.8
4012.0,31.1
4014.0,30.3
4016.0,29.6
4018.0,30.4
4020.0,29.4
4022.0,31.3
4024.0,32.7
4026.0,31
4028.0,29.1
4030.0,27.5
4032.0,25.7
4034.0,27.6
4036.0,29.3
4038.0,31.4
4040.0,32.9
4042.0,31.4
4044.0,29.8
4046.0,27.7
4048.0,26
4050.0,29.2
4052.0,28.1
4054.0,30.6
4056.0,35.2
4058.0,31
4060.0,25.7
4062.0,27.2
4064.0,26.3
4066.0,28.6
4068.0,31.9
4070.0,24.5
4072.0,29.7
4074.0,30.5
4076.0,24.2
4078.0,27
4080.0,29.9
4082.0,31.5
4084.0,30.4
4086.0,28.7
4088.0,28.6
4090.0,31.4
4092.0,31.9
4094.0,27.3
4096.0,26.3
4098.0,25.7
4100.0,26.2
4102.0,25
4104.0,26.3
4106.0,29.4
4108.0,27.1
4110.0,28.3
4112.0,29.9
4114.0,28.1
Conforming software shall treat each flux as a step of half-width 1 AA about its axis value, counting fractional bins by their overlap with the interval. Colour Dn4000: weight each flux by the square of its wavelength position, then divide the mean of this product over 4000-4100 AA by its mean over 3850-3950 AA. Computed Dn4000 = 1.88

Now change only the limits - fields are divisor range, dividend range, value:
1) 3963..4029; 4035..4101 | 1.20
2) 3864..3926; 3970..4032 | 1.57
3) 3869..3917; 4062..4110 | 1.69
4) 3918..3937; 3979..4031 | 2.14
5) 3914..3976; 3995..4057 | 1.95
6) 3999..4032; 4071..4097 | 1.02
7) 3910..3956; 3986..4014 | 1.72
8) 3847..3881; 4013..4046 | 2.19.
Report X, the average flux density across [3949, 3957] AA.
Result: 19.4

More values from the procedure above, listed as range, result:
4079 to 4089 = 29.8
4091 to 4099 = 27.8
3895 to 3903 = 20.7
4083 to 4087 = 29.5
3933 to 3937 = 9.2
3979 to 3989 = 26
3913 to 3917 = 25.2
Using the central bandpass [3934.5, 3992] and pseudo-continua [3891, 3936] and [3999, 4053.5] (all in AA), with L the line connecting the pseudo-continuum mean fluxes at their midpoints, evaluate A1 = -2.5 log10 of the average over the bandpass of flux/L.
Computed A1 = 0.28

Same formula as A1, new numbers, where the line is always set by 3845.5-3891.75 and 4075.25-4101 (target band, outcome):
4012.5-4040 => -0.21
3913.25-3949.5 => 0.16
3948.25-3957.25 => 0.04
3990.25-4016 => -0.24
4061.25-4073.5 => -0.04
